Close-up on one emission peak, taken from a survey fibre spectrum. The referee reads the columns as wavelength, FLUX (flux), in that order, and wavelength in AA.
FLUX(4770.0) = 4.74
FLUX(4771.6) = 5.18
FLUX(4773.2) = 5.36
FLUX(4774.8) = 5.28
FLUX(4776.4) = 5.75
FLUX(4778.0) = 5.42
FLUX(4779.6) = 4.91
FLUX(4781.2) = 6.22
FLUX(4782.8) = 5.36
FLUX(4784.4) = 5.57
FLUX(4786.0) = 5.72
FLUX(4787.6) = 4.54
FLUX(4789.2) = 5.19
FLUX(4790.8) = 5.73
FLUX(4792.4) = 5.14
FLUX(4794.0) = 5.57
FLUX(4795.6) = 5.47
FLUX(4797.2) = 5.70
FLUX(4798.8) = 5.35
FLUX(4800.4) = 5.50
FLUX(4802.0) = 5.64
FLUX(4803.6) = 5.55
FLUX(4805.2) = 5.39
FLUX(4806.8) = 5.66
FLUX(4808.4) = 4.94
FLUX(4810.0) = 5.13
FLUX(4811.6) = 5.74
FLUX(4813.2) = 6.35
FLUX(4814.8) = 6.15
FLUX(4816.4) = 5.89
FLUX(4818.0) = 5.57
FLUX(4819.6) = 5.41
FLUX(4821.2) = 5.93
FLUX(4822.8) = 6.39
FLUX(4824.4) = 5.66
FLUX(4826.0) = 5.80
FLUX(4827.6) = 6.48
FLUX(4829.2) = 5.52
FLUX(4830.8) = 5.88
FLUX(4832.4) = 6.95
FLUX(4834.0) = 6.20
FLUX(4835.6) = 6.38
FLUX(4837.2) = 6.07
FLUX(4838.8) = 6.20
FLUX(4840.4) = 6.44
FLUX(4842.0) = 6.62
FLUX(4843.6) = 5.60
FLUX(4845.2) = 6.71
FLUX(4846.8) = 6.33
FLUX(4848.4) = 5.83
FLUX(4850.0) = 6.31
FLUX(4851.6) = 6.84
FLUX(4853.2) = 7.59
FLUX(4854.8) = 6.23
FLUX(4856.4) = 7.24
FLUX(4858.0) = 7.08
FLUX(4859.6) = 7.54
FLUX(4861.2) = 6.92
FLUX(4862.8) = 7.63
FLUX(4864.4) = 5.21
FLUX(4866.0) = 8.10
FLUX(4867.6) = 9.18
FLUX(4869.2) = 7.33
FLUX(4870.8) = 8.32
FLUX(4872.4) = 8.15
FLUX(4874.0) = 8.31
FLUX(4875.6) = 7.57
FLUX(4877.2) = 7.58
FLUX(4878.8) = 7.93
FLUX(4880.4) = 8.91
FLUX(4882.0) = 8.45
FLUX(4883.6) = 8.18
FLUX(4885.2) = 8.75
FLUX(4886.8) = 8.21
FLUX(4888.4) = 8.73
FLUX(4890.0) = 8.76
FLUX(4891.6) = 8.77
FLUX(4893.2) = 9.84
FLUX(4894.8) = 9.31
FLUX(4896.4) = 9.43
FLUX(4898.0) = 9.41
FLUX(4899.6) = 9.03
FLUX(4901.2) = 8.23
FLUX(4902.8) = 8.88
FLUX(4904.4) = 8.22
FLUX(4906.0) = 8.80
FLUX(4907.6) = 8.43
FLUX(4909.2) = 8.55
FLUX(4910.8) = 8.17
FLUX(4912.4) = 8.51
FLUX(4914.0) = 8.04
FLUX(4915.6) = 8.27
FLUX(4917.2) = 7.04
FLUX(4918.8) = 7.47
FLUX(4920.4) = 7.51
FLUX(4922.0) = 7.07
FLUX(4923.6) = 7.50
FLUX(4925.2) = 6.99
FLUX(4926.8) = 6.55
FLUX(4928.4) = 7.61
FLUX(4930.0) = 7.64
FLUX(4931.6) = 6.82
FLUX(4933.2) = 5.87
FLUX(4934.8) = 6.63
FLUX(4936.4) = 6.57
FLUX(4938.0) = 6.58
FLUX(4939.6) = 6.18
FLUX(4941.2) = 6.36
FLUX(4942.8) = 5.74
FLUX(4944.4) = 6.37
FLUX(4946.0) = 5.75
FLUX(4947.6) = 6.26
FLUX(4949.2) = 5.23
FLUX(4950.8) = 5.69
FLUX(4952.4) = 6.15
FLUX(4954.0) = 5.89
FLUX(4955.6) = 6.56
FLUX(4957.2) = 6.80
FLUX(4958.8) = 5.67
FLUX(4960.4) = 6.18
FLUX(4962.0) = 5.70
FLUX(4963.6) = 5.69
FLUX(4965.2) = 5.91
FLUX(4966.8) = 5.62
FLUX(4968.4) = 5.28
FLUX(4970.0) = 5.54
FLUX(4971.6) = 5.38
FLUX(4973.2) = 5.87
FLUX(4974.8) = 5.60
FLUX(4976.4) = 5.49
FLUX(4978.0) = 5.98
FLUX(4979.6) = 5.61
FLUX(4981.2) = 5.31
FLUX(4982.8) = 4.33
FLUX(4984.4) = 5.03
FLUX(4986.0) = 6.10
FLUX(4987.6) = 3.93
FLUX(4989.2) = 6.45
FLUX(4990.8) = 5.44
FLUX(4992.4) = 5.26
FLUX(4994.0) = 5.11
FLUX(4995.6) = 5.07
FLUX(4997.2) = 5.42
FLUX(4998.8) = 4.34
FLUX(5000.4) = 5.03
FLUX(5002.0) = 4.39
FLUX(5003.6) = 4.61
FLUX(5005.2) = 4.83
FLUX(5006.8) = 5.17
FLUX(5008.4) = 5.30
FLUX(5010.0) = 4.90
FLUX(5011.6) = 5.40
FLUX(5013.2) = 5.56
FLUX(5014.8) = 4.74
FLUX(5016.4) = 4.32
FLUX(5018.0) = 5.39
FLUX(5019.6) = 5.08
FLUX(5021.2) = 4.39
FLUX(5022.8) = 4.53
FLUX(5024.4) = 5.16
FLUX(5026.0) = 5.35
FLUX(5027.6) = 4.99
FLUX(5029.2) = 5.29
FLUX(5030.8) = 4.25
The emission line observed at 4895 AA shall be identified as Mg II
